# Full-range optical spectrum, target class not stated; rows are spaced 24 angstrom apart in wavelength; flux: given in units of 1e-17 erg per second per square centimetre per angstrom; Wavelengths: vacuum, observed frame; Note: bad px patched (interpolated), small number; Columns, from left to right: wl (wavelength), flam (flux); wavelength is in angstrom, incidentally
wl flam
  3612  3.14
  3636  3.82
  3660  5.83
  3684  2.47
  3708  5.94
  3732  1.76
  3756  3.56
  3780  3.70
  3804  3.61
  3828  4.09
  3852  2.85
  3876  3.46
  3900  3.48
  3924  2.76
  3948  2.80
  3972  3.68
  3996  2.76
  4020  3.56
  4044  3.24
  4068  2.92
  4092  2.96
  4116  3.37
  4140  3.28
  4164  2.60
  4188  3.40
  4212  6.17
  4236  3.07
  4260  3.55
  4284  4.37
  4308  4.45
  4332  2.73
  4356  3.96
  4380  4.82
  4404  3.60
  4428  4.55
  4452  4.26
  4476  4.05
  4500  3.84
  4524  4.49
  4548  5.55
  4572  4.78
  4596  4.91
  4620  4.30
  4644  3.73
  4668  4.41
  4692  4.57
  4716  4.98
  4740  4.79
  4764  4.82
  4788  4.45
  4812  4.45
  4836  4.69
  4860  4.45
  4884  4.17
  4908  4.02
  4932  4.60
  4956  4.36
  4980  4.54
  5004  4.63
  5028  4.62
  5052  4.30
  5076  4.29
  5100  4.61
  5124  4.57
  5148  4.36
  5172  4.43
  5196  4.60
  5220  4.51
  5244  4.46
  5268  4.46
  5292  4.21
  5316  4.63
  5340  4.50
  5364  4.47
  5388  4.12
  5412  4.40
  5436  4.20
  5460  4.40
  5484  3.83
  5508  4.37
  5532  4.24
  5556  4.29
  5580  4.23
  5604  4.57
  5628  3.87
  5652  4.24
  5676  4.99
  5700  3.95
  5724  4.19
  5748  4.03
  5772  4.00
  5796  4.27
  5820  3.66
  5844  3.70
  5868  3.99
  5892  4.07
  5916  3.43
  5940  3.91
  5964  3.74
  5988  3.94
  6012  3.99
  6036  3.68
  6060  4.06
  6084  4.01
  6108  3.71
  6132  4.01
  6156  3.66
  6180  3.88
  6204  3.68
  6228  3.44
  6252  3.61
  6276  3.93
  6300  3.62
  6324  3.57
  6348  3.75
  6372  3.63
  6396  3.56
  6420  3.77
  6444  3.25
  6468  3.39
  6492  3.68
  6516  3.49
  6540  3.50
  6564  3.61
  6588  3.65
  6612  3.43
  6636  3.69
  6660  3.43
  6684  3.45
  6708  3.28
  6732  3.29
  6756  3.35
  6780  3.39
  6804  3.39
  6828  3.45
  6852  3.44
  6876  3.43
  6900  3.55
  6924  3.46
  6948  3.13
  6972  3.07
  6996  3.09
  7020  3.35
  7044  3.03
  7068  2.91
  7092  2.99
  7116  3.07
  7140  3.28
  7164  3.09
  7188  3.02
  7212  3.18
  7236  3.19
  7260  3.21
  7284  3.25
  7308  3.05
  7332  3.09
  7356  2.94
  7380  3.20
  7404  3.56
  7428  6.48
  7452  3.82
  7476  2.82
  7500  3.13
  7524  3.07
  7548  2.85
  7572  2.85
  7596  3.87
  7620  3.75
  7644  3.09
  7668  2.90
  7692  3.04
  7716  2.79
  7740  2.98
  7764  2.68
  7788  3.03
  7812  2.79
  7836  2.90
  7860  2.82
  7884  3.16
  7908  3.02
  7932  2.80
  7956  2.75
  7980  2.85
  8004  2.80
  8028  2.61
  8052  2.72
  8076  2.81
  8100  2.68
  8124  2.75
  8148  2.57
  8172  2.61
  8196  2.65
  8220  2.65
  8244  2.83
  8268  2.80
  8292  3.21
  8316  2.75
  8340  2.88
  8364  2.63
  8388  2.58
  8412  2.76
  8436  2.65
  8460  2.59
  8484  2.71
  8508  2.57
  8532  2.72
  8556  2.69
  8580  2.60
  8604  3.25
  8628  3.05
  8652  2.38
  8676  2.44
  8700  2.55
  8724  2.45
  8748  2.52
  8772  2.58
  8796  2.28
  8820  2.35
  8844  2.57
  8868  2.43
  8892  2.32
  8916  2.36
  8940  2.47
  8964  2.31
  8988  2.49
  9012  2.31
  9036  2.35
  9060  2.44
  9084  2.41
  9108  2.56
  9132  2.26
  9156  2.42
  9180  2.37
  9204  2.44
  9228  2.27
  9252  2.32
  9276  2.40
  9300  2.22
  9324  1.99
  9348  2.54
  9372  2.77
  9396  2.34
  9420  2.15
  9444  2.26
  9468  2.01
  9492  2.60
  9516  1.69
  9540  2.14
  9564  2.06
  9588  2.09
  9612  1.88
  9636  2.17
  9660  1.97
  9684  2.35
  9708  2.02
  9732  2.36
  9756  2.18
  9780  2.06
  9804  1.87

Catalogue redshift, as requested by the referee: 0.131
